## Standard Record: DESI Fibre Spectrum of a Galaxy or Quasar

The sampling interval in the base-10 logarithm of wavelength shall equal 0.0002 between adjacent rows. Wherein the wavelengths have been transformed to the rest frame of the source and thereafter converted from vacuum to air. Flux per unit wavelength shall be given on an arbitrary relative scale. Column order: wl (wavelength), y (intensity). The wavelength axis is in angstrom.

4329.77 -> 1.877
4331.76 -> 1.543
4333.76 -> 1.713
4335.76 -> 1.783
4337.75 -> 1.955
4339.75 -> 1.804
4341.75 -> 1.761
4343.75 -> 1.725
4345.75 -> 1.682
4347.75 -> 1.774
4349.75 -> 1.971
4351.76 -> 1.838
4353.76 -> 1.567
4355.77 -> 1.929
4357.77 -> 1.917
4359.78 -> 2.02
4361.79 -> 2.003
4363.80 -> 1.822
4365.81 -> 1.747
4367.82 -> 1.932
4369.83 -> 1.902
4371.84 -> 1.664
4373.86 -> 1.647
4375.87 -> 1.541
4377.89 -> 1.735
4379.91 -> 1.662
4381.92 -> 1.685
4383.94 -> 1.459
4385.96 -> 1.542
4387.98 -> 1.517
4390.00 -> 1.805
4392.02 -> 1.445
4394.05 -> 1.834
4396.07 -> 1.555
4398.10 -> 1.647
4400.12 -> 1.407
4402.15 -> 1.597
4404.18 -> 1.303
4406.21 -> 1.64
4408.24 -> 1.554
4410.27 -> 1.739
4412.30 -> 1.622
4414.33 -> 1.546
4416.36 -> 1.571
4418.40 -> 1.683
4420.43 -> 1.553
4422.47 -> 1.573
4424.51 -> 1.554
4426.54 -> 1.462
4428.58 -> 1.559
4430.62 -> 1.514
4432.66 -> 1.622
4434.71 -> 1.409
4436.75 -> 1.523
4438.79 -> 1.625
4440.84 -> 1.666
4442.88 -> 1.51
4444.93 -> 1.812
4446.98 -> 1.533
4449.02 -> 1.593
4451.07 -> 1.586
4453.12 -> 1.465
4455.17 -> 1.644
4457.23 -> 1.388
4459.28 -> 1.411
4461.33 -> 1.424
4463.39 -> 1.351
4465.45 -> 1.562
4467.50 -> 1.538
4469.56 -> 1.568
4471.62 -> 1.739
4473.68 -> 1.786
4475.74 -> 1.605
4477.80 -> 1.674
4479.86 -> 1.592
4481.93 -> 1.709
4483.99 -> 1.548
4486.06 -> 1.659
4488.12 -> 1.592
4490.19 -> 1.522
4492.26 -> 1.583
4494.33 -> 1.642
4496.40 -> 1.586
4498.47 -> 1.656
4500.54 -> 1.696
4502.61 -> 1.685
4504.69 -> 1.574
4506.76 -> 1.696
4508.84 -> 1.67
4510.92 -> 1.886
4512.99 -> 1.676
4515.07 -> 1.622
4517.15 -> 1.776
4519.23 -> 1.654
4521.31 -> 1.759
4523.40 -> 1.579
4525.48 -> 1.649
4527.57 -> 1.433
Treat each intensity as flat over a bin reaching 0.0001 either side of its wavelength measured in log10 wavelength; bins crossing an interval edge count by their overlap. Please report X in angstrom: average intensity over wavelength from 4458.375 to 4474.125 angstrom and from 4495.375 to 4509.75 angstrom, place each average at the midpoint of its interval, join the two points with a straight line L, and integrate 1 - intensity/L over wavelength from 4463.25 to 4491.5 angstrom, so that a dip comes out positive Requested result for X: -0.7 angstrom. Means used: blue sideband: 1.54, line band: 1.61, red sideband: 1.65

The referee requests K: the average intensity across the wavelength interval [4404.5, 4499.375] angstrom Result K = 1.58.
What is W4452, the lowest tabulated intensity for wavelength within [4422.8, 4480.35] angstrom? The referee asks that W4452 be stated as 1.351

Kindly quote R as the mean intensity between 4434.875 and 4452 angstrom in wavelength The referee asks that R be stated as 1.6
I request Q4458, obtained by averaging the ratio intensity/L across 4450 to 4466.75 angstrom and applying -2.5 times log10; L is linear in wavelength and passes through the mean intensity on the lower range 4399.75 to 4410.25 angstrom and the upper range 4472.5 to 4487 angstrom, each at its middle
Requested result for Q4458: 0.10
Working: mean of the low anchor 1.53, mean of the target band 1.48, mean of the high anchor 1.65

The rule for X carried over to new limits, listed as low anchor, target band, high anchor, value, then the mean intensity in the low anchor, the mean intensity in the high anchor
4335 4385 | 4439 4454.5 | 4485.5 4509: 0.8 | 1.78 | 1.63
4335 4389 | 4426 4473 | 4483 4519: 4.1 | 1.76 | 1.65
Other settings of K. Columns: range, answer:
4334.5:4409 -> 1.71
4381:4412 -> 1.58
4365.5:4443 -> 1.6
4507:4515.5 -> 1.72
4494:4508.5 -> 1.65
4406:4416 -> 1.62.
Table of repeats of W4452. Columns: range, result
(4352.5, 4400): 1.445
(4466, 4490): 1.538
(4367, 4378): 1.541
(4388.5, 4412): 1.303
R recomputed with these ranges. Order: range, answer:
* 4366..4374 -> 1.8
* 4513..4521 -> 1.69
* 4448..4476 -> 1.55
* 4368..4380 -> 1.71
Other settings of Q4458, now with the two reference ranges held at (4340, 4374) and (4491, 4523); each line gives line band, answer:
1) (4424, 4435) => 0.15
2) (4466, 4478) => 0.04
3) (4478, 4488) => 0.05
